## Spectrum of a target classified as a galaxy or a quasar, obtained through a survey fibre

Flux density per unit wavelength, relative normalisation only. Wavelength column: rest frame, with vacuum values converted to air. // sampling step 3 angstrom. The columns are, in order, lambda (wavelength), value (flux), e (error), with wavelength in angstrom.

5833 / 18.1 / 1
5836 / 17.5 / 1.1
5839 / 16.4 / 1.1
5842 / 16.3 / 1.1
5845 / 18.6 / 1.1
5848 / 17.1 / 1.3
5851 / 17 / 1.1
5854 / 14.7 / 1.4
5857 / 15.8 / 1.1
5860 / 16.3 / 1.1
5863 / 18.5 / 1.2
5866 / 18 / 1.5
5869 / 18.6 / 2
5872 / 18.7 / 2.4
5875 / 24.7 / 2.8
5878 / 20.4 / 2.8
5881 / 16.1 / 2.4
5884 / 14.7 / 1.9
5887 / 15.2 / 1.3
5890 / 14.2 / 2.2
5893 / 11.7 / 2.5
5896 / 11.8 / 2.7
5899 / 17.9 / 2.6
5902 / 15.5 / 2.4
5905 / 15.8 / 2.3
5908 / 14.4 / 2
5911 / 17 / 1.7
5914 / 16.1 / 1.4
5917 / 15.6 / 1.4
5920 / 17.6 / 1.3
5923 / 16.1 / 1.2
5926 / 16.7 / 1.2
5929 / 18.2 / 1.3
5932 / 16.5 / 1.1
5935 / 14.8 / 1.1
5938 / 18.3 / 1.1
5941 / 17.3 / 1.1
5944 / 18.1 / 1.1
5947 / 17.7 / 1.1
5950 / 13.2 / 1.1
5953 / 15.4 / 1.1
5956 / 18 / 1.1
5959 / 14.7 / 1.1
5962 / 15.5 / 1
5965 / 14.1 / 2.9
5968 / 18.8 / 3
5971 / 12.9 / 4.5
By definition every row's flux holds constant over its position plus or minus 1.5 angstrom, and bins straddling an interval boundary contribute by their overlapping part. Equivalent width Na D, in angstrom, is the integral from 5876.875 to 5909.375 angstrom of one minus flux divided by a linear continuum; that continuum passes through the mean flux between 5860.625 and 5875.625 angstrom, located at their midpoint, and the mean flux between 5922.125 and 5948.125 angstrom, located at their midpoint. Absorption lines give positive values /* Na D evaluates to 5.7 angstrom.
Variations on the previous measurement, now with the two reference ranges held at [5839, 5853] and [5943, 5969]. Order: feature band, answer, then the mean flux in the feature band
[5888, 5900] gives 2.05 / 13.8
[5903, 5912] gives 0.47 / 15.7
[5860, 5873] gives -1.01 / 18.2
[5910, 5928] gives -0.15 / 16.5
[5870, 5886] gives -1.91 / 18.8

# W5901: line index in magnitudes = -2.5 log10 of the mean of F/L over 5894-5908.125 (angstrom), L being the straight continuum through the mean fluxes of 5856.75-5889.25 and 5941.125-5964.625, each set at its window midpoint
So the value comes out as 0.15 mag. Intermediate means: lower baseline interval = 17.9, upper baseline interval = 16.1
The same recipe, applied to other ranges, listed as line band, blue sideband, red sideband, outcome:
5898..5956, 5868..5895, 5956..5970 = 0.00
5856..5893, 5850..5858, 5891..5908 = -0.14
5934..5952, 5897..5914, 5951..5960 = -0.04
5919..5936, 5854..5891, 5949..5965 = -0.04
